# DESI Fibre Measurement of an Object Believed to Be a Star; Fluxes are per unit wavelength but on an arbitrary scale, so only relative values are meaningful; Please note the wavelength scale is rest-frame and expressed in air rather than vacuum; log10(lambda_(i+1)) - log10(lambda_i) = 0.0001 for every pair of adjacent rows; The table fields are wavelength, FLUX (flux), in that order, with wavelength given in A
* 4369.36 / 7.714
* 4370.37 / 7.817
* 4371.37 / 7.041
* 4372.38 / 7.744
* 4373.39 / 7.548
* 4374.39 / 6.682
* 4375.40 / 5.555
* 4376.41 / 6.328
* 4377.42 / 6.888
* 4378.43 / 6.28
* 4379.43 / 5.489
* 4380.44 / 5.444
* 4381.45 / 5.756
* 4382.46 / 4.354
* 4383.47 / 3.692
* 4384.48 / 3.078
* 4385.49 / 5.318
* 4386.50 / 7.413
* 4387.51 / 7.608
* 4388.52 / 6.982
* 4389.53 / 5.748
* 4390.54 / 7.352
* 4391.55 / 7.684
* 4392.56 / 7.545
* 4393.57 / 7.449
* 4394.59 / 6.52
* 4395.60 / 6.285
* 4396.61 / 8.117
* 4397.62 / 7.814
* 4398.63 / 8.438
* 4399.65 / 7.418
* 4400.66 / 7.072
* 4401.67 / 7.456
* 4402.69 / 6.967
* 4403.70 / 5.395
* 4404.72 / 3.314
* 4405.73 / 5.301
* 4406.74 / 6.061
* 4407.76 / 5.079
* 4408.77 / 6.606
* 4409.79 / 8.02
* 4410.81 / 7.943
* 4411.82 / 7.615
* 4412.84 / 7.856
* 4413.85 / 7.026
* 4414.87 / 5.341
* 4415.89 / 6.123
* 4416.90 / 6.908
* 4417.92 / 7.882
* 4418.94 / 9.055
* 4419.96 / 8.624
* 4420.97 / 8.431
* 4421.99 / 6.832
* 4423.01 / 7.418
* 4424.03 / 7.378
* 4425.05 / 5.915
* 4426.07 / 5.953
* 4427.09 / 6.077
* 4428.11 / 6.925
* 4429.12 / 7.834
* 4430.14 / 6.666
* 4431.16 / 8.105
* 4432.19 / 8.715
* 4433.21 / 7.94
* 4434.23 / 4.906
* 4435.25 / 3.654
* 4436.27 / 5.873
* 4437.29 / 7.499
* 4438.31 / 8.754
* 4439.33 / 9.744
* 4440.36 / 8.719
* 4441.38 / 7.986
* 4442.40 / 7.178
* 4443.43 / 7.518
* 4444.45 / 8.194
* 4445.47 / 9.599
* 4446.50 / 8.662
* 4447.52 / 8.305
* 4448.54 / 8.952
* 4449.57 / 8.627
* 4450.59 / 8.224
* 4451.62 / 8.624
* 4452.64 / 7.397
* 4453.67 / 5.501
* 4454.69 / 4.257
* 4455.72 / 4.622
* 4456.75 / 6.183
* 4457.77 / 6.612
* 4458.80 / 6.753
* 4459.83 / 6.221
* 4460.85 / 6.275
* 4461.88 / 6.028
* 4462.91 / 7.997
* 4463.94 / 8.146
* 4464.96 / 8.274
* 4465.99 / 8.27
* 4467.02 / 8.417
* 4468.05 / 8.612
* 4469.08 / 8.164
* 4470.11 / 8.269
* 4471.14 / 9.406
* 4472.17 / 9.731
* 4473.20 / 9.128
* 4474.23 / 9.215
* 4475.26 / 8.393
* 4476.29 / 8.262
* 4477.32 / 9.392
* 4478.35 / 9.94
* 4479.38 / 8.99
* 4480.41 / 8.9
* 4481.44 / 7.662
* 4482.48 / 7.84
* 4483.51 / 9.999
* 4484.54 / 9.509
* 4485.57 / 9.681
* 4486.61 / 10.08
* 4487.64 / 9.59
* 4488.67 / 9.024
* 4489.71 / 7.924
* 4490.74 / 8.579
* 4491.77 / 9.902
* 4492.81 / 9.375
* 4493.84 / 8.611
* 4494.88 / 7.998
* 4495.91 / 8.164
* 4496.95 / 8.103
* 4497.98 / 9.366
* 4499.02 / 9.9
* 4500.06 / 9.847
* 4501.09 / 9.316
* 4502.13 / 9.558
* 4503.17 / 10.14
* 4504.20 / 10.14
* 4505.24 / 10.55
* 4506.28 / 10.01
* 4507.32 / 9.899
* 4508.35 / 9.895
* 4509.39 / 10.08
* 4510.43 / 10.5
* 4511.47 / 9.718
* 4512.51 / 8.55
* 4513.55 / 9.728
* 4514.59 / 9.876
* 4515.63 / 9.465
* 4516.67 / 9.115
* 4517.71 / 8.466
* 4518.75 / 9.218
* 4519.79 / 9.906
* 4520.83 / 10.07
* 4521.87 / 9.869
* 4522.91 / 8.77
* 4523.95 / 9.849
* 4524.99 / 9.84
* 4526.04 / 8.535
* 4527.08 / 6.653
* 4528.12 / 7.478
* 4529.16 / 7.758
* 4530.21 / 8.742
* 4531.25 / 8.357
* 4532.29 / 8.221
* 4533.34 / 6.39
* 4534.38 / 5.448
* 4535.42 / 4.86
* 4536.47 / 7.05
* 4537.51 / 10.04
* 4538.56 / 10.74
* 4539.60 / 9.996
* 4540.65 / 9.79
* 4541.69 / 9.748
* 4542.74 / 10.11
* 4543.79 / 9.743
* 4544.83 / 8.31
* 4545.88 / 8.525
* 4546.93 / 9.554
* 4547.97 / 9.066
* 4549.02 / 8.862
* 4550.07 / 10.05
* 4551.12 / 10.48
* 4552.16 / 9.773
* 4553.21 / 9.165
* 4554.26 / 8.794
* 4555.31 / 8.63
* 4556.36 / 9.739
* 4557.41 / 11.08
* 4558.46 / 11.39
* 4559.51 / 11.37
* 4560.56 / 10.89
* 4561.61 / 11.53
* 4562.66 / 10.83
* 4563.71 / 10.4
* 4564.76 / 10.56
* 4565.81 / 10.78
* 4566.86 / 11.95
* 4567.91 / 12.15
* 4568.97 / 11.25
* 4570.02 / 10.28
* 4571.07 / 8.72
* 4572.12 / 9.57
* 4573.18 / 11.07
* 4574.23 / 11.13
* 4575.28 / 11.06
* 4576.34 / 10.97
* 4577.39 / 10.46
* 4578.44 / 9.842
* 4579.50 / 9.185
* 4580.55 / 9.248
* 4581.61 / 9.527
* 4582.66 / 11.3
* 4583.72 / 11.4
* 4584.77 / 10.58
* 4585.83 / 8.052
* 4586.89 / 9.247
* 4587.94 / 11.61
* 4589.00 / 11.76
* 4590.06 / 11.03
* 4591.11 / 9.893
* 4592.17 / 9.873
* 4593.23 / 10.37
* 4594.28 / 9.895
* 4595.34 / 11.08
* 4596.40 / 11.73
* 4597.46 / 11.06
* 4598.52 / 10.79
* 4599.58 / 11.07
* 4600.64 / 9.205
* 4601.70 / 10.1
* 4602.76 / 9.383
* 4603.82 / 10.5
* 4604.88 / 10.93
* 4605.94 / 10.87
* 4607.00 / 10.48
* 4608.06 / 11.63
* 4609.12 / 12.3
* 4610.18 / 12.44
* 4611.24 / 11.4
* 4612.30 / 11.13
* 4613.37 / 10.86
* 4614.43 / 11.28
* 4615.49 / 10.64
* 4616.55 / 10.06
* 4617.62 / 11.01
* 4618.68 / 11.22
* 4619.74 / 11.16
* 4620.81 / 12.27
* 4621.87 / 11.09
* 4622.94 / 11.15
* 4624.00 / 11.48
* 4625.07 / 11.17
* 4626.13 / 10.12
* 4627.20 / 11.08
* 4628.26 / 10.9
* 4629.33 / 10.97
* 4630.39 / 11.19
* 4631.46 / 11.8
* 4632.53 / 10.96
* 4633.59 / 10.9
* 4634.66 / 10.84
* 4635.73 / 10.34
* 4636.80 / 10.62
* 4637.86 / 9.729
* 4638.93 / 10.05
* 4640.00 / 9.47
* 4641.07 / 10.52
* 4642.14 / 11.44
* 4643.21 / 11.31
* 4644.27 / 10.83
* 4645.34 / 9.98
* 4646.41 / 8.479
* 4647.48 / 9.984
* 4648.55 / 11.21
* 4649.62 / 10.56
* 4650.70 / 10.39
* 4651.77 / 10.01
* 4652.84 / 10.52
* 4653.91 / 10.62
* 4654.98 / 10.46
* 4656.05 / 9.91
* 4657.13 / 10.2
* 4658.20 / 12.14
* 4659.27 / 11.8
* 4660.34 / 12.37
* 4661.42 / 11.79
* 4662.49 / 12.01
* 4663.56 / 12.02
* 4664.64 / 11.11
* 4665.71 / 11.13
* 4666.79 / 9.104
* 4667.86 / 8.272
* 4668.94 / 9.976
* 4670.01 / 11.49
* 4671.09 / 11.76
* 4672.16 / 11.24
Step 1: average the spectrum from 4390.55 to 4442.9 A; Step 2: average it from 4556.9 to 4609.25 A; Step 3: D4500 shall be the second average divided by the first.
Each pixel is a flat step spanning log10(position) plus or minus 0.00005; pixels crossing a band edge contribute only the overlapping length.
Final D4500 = 1.5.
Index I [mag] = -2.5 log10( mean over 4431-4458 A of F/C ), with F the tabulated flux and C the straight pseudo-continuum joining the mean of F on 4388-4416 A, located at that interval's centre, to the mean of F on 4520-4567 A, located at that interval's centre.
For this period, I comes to 0.02 mag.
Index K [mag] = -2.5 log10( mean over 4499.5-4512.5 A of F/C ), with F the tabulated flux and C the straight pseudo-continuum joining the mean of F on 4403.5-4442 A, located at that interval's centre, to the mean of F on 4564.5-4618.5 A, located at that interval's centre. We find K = -0.13 mag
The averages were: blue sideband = 7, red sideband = 10.6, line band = 9.91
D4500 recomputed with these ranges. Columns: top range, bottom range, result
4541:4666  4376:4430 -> 1.59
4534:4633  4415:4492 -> 1.32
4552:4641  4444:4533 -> 1.23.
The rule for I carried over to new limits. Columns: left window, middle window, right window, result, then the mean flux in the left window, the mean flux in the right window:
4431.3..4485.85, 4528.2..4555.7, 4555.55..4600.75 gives 0.12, 7.91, 10.6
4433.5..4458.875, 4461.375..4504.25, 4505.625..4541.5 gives -0.10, 7.31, 8.92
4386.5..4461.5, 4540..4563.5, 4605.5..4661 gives -0.05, 7.12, 10.9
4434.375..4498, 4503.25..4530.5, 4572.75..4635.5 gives -0.03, 8.12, 10.8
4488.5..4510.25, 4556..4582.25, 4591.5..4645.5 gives -0.04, 9.37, 10.8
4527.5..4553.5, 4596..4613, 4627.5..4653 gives -0.11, 8.72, 10.5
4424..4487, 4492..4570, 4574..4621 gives -0.01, 7.82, 10.7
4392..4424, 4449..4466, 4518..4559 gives 0.13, 7.04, 8.99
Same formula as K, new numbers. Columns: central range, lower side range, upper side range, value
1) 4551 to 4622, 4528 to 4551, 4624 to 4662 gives -0.11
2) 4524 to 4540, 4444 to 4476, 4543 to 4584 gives 0.18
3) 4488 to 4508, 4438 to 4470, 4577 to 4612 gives -0.09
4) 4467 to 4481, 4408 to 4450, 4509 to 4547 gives -0.10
